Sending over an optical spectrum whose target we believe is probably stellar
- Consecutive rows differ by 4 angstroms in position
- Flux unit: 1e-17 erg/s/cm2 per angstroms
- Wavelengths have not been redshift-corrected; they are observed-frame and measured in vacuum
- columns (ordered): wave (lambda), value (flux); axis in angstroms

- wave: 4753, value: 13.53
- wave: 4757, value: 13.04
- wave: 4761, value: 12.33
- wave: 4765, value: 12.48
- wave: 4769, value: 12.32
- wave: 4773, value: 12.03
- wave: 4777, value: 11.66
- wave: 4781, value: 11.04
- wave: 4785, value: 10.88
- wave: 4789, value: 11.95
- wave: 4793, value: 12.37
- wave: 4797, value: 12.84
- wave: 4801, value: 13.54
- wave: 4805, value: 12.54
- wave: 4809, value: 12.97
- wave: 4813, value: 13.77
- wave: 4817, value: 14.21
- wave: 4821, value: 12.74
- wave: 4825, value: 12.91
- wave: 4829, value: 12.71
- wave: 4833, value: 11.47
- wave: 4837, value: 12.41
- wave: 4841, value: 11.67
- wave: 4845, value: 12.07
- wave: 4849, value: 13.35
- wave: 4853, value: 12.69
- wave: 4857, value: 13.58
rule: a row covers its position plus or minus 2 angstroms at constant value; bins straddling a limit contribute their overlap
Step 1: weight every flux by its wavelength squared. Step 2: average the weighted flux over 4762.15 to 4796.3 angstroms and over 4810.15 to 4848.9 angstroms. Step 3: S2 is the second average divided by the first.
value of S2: 1.1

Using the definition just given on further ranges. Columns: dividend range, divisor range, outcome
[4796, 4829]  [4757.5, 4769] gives 1.08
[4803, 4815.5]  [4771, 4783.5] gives 1.15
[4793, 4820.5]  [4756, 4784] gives 1.11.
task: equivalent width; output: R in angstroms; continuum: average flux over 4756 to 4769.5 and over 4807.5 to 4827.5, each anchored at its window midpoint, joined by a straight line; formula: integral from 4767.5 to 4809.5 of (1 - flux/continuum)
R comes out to 2.4 angstroms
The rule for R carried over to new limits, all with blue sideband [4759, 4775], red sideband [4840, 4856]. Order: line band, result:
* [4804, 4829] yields -1.4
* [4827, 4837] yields 0.3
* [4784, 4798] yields 0.4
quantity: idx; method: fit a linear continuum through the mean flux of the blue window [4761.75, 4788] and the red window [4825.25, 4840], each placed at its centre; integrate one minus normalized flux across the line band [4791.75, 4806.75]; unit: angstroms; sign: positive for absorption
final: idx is -1.10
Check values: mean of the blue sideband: 11.8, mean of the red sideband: 12.2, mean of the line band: 12.8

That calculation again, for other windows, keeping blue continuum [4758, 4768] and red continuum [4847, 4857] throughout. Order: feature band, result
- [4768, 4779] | 0.5 angstroms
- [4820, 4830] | 0.1 angstroms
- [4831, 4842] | 1.0 angstroms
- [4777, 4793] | 1.5 angstroms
